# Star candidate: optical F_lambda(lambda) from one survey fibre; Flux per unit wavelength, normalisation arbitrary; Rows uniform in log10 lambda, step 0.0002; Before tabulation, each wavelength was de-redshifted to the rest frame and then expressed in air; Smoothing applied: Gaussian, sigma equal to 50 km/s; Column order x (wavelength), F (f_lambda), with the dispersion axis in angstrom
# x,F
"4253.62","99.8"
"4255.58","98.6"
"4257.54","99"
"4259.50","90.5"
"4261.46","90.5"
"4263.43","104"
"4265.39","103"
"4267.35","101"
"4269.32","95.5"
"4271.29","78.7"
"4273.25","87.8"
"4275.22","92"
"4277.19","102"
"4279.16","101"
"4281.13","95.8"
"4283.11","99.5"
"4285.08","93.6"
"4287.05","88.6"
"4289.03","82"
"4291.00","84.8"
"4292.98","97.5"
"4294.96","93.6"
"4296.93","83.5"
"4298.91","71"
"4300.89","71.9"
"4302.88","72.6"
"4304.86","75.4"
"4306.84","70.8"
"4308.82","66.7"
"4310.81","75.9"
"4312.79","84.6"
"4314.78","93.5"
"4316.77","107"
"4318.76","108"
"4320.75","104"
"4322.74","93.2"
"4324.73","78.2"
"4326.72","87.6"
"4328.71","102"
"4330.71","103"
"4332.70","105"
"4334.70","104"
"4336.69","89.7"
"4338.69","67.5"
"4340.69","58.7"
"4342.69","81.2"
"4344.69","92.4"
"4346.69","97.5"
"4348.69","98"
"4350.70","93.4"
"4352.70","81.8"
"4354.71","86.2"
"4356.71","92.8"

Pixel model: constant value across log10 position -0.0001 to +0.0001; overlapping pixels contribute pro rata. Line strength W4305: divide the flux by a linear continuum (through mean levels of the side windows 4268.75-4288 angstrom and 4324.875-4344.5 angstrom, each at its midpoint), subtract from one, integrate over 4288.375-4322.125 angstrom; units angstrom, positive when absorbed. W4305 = 2.2 angstrom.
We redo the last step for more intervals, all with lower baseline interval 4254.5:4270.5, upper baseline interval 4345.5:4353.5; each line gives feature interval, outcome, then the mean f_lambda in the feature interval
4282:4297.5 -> 0.9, 90.6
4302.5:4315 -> 2.5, 76.3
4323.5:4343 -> 1.2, 88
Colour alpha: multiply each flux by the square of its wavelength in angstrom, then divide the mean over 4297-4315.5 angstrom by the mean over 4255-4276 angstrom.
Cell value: 0.82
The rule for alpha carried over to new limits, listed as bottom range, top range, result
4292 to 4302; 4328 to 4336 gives 1.26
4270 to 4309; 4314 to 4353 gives 1.10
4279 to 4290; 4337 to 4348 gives 0.89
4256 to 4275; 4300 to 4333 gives 0.95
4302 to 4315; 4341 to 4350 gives 1.20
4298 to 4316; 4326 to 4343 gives 1.18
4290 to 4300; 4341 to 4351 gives 1.07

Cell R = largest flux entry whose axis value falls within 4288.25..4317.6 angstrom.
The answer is 107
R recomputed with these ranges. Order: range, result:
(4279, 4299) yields 101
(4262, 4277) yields 104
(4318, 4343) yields 108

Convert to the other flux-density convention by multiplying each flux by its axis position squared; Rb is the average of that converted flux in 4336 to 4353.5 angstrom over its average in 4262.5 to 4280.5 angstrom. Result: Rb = 0.91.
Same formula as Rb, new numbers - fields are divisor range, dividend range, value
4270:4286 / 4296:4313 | 0.80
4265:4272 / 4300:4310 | 0.77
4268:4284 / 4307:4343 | 0.97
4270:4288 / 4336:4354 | 0.93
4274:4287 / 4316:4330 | 1.03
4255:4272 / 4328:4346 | 0.96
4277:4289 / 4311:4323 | 1.04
